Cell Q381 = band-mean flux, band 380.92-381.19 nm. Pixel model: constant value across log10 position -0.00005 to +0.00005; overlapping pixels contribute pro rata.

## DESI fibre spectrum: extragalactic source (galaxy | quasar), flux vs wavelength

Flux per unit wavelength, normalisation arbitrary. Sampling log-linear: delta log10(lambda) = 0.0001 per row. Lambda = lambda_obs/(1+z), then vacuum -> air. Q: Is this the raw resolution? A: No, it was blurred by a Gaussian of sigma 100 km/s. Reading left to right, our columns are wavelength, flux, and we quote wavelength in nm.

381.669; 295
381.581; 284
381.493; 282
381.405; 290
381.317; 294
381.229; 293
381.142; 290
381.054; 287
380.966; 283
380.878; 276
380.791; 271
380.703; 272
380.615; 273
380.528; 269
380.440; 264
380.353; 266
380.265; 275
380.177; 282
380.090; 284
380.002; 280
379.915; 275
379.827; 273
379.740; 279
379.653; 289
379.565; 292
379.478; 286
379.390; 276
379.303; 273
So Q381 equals 287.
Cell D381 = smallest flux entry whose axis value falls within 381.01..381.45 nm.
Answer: 287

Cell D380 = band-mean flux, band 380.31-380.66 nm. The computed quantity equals 268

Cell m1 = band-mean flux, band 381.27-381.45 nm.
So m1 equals 291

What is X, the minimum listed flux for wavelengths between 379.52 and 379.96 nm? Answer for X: 273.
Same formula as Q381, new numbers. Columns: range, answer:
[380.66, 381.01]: 275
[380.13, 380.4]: 275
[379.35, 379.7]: 285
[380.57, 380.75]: 272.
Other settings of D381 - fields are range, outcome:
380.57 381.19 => 271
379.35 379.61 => 276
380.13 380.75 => 264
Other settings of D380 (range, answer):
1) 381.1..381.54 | 290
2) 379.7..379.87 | 277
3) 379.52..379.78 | 287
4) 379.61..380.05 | 279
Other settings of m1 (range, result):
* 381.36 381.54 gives 285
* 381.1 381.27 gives 293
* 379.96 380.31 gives 280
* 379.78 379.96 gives 275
